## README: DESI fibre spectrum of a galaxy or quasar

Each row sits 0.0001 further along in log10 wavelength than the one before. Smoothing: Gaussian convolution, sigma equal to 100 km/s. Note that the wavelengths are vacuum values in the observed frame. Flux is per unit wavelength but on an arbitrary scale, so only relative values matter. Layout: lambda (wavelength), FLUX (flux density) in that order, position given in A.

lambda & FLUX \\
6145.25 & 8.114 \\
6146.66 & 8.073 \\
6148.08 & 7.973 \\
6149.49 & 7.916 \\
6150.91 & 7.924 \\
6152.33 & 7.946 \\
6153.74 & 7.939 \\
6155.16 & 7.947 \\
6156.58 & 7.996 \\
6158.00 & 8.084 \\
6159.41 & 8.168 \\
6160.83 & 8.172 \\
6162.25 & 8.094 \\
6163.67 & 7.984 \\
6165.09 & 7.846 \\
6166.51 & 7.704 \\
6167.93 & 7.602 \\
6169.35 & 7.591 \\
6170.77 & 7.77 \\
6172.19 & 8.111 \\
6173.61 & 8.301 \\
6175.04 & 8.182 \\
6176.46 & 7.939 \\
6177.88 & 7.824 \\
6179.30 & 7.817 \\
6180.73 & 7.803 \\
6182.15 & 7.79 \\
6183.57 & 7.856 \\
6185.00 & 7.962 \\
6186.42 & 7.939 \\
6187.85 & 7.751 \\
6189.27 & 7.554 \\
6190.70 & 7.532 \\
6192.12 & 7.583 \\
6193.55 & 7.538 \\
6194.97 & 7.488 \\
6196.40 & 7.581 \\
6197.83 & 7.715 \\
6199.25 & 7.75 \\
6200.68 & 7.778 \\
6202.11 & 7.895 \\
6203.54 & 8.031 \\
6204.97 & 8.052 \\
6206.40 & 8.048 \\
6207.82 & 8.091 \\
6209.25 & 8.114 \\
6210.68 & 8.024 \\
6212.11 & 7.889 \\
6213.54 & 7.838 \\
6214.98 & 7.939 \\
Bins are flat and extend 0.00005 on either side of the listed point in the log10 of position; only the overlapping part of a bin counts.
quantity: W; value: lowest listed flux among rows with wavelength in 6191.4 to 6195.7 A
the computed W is 7.488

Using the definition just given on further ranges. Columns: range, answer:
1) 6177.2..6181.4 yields 7.803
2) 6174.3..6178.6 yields 7.824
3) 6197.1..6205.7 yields 7.715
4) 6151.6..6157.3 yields 7.939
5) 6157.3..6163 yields 8.084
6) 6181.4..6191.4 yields 7.532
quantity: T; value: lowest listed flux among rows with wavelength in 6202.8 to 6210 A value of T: 8.031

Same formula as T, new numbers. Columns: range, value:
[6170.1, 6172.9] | 7.77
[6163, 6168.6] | 7.602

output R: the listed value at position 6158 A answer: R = 8.084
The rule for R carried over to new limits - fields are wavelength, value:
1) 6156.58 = 7.996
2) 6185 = 7.962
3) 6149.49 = 7.916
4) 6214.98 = 7.939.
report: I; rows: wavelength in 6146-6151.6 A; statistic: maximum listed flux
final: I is 8.073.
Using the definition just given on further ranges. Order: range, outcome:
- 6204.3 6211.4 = 8.114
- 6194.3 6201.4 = 7.778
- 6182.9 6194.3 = 7.962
